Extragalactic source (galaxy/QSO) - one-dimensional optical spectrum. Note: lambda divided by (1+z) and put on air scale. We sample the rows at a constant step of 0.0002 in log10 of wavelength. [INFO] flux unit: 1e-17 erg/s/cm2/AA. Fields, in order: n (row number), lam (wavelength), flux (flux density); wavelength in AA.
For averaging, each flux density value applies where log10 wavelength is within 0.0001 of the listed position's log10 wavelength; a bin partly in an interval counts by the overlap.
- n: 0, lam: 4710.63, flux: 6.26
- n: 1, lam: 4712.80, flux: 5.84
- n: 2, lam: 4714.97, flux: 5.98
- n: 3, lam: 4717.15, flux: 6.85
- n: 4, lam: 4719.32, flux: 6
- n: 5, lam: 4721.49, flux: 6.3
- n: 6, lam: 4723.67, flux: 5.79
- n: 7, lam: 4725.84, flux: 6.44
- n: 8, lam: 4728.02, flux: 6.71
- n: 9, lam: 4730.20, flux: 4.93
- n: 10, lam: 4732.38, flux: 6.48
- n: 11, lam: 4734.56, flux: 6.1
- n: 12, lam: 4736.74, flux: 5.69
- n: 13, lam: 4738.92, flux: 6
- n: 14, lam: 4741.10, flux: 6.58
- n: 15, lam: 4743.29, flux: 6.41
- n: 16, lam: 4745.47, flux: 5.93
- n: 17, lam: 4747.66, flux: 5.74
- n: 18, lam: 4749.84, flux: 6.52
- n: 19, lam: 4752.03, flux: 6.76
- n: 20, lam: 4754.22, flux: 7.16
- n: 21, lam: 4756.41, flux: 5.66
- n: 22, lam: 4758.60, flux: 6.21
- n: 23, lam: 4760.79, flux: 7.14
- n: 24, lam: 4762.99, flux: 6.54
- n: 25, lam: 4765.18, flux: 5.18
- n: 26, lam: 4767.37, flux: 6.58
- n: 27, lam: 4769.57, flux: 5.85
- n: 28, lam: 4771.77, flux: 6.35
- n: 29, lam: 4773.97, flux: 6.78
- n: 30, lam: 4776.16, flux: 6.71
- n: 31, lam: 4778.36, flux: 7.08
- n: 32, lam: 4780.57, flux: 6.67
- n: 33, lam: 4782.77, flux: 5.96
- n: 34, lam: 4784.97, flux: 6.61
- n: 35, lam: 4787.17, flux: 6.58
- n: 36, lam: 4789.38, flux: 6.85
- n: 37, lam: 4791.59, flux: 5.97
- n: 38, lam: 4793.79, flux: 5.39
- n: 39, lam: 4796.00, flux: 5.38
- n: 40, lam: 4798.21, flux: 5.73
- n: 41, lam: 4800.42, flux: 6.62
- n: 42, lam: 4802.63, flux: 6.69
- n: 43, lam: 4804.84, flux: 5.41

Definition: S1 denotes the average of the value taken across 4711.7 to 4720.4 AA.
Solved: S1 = 6.16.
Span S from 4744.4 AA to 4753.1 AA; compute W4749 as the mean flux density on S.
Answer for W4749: 6.24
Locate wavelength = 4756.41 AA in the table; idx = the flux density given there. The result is 5.66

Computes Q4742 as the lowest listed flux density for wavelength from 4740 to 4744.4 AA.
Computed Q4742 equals 6.41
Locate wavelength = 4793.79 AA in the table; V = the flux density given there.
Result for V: 5.39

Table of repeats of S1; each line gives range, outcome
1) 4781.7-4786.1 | 6.3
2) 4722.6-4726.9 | 6.12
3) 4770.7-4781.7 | 6.72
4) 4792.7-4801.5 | 5.78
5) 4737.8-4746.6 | 6.23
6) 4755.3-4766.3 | 6.15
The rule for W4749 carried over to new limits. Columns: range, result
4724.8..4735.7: 6.13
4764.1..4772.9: 5.99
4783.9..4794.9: 6.28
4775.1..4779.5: 6.88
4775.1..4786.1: 6.61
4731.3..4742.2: 6.17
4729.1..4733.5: 5.71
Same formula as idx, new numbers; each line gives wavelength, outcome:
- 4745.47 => 5.93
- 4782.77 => 5.96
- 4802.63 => 6.69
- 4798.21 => 5.73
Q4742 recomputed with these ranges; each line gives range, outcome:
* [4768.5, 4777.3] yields 5.85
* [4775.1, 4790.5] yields 5.96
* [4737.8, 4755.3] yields 5.74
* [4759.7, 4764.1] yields 6.54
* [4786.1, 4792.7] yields 5.97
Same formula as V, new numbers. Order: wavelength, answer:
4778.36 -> 7.08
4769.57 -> 5.85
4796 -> 5.38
